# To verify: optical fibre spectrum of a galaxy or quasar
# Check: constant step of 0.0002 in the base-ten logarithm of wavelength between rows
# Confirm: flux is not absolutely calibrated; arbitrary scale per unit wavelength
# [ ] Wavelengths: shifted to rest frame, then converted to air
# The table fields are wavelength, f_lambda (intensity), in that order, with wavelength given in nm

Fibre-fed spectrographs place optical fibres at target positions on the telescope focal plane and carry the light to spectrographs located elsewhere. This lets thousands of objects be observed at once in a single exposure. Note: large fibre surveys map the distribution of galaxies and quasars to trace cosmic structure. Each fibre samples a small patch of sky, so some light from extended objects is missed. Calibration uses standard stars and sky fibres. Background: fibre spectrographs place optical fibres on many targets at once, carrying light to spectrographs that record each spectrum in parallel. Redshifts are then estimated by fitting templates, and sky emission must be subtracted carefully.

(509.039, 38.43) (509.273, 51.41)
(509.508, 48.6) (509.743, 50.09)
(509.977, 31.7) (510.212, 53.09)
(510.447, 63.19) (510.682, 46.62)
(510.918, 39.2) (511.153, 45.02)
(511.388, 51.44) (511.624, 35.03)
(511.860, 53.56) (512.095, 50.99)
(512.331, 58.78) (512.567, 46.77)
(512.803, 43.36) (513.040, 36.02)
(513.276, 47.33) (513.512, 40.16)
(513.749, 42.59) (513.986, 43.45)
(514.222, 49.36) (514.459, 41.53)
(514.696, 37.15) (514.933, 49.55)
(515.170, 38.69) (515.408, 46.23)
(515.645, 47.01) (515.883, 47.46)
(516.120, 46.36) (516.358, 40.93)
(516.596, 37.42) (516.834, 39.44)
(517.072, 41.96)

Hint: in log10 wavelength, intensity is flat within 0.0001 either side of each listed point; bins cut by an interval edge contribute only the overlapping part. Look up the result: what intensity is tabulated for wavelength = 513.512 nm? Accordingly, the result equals 40.16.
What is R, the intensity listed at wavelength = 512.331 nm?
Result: 58.78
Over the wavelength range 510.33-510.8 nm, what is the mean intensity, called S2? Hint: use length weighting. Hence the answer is 54.9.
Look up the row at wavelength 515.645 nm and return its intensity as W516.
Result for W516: 47.01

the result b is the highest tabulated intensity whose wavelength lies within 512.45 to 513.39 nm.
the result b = 47.33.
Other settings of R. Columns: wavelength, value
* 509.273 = 51.41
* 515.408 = 46.23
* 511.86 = 53.56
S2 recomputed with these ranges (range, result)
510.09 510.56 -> 57.8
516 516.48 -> 43.6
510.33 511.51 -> 49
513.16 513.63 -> 43.8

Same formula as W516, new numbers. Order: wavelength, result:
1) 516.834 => 39.44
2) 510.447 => 63.19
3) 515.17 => 38.69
